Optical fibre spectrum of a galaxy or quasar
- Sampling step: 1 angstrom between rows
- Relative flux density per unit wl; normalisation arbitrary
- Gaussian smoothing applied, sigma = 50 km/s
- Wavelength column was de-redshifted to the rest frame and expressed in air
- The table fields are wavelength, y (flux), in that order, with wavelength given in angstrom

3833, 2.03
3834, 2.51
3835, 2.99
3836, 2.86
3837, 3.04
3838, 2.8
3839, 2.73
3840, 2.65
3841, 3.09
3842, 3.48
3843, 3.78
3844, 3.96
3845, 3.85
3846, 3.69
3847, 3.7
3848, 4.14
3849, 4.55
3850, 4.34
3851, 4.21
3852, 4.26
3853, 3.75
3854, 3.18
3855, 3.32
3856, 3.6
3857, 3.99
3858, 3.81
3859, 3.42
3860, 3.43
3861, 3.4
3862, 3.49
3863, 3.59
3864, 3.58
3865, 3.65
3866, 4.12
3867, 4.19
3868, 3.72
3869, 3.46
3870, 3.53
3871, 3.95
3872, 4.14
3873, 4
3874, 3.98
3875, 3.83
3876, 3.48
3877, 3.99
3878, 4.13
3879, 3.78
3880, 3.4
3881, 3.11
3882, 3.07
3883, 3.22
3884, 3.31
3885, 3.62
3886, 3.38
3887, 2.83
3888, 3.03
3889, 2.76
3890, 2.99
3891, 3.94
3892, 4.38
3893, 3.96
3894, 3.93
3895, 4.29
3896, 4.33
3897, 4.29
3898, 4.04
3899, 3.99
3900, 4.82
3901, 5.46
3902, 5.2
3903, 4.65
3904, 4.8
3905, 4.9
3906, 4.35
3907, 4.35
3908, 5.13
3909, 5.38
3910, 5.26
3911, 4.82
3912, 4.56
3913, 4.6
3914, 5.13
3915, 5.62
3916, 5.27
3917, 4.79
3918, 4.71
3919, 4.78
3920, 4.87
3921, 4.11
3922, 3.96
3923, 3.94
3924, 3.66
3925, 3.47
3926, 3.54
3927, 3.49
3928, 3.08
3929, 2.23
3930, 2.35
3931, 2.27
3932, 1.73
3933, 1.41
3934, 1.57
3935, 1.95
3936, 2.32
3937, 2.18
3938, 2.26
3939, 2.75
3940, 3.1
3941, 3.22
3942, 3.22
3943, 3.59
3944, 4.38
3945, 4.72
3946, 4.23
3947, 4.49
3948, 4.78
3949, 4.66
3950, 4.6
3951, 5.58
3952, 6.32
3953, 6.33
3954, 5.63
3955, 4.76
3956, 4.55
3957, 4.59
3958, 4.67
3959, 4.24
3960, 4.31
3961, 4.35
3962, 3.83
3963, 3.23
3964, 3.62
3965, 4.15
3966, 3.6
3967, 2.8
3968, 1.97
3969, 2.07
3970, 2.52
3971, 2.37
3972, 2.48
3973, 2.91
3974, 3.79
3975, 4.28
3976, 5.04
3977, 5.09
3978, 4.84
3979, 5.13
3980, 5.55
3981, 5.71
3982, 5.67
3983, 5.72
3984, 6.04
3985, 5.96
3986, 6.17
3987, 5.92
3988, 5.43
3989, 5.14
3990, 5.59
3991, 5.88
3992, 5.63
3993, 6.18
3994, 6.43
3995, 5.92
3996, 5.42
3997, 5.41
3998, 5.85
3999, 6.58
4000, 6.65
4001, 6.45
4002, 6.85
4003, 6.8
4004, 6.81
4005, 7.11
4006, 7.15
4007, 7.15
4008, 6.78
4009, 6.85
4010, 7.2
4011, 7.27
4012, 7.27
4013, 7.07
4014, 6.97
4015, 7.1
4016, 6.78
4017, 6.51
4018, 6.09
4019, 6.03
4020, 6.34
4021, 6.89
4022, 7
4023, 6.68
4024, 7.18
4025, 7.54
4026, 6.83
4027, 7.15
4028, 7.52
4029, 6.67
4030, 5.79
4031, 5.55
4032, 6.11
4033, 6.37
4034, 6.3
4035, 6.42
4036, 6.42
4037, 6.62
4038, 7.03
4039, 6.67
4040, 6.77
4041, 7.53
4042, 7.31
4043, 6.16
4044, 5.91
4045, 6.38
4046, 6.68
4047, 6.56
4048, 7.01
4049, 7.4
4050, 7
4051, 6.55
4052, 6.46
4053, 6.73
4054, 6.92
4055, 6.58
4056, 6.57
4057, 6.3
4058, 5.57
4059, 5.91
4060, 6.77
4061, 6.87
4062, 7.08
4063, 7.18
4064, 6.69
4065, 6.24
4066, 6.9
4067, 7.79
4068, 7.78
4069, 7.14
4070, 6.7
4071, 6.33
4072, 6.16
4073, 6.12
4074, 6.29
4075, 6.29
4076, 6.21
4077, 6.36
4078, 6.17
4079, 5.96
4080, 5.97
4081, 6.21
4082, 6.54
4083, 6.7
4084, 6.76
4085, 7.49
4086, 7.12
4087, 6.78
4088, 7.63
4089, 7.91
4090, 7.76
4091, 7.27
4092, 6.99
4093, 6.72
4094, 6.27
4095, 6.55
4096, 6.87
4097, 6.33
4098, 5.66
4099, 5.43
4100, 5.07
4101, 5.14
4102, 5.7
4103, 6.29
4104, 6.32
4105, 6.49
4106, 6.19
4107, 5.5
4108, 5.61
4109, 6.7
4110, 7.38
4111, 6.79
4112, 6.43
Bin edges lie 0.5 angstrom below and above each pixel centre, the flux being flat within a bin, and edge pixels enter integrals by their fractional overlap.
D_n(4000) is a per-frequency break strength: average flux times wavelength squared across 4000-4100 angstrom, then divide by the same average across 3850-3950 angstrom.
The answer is 1.89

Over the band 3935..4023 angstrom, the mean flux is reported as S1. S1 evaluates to 5.13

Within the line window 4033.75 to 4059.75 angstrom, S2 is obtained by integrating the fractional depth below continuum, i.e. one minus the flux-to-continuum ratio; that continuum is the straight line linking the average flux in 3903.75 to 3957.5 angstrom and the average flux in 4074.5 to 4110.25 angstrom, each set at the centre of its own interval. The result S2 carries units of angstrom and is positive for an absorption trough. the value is -3.8 angstrom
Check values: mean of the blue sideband 4.04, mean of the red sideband 6.45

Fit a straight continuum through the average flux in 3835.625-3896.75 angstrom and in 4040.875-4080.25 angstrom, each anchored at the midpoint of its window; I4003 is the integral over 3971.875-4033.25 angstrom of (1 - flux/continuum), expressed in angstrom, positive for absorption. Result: -4.5 angstrom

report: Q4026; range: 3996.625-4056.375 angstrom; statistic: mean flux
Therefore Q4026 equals 6.71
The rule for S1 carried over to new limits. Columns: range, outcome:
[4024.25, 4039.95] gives 6.61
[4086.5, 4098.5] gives 6.89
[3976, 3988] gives 5.59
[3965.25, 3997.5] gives 4.77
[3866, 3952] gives 3.88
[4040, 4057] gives 6.72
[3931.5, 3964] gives 3.86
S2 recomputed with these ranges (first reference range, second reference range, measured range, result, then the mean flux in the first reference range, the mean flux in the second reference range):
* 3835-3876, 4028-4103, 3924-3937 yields 6.1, 3.65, 6.57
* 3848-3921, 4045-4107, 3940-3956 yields 0.9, 4.07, 6.57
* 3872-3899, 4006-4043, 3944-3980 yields 7.6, 3.67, 6.77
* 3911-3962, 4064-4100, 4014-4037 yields -4.2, 3.95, 6.65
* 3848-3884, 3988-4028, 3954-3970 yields 5.2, 3.73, 6.58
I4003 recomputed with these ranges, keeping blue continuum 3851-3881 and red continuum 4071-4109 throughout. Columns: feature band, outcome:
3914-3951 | 7.6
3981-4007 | -4.3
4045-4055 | -1.4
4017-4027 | -2.1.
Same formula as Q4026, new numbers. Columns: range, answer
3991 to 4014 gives 6.58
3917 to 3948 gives 3.3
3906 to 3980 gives 3.93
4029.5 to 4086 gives 6.58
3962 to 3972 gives 2.95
